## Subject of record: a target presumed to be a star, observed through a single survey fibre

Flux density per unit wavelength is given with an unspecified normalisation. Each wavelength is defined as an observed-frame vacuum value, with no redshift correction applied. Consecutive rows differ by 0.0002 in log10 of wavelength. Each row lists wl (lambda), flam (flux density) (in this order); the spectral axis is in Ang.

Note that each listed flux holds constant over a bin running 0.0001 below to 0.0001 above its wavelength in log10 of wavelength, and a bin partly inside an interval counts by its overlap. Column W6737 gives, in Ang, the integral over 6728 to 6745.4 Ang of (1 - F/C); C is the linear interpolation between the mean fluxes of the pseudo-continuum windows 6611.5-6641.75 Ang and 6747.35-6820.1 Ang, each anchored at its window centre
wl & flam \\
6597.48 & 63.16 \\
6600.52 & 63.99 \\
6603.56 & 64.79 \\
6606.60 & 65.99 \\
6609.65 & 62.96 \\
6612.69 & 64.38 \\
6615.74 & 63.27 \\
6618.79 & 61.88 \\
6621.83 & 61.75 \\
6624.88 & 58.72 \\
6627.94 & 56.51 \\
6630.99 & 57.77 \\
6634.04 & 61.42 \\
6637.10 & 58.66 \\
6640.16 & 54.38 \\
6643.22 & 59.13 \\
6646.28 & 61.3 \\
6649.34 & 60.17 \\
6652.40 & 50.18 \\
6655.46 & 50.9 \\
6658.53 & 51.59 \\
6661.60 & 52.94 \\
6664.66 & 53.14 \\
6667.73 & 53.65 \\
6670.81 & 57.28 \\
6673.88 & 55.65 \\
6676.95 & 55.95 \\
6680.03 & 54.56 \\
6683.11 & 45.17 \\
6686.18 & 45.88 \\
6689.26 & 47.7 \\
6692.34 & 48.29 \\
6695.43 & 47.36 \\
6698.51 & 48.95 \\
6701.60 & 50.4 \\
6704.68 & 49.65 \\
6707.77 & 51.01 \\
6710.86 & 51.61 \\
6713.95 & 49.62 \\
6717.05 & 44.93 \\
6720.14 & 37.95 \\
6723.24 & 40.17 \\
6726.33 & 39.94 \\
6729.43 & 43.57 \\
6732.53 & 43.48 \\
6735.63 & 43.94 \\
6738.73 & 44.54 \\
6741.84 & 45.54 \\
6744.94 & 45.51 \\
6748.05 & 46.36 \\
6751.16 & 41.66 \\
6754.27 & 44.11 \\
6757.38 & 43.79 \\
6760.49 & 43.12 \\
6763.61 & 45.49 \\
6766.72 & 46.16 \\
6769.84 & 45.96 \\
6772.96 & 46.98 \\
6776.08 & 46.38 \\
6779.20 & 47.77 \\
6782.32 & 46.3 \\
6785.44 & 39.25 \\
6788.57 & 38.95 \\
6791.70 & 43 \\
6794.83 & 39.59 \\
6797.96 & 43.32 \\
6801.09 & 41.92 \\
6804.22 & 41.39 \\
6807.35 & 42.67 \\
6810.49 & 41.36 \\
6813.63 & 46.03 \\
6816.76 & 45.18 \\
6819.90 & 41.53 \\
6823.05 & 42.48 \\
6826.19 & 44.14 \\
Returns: 1.5 Ang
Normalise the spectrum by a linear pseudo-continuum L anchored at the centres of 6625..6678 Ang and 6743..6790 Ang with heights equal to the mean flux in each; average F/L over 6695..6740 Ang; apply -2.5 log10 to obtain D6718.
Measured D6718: 0.08 mag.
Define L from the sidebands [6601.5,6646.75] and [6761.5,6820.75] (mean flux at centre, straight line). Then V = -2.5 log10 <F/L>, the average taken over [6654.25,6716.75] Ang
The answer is 0.07 mag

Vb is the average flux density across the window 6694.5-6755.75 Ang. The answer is 45.5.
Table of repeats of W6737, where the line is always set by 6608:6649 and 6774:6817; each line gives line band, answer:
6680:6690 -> 1.3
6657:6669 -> 0.8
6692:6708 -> 1.1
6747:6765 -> 1.2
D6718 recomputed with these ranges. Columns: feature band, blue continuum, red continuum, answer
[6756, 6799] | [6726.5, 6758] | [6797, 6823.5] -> -0.014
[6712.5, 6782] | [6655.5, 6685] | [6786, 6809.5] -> 0.036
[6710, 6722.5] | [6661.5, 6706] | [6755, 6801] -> 0.077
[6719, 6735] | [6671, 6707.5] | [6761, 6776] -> 0.168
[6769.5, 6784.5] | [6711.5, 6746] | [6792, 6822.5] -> -0.083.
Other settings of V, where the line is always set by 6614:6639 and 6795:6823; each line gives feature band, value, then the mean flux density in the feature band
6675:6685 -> 0.06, 51.9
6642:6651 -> -0.04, 60.1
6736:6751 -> 0.09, 45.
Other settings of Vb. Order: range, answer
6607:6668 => 58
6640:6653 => 57.8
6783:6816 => 42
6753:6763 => 43.8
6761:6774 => 45.9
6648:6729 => 49.7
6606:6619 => 63.7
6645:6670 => 54.3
